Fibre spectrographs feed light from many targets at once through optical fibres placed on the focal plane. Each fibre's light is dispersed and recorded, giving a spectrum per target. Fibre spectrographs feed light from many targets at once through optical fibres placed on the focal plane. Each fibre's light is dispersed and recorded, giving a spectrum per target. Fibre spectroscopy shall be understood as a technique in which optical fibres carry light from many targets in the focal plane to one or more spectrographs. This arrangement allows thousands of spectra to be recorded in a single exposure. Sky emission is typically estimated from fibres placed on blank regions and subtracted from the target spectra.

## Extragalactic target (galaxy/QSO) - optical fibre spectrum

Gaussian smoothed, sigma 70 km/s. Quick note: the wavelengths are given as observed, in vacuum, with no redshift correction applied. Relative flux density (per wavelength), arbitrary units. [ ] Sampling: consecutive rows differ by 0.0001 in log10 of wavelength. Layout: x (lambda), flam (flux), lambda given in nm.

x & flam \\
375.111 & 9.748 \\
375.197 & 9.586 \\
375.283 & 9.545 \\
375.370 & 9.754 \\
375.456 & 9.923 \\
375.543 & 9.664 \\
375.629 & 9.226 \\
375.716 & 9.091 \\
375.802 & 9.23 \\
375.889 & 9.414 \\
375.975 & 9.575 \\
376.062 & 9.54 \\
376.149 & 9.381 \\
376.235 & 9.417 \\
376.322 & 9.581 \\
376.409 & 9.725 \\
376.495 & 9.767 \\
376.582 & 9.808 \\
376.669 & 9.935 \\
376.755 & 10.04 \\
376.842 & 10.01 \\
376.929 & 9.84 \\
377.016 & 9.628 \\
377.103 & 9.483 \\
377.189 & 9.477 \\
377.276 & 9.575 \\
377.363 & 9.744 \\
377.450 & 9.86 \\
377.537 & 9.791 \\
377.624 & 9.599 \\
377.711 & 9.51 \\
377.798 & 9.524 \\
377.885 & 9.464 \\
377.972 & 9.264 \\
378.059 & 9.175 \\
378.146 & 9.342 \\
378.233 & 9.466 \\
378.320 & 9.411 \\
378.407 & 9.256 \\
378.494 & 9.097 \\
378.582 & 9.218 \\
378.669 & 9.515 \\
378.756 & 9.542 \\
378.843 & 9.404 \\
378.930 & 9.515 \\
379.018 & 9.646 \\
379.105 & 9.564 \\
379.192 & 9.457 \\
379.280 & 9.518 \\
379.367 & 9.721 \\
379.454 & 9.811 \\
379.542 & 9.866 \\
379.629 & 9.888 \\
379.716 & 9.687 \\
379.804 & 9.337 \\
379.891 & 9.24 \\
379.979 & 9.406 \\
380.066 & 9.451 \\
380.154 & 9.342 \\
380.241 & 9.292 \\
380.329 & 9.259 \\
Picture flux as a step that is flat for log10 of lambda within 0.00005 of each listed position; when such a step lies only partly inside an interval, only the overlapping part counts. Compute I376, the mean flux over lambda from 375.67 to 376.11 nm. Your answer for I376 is 9.35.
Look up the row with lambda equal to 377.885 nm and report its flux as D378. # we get 9.464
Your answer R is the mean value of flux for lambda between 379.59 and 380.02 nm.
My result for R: 9.5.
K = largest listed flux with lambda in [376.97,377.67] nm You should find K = 9.86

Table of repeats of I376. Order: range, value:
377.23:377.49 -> 9.71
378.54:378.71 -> 9.38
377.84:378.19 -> 9.32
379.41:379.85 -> 9.73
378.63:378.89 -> 9.51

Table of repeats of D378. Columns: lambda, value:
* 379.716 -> 9.687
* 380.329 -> 9.259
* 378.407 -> 9.256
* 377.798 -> 9.524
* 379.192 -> 9.457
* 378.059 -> 9.175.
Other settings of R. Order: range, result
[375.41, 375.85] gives 9.43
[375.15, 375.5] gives 9.71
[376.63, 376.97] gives 9.97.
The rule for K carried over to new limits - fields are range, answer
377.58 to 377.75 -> 9.599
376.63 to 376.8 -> 10.04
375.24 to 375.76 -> 9.923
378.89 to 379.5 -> 9.811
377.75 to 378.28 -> 9.524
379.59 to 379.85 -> 9.888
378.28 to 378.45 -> 9.411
